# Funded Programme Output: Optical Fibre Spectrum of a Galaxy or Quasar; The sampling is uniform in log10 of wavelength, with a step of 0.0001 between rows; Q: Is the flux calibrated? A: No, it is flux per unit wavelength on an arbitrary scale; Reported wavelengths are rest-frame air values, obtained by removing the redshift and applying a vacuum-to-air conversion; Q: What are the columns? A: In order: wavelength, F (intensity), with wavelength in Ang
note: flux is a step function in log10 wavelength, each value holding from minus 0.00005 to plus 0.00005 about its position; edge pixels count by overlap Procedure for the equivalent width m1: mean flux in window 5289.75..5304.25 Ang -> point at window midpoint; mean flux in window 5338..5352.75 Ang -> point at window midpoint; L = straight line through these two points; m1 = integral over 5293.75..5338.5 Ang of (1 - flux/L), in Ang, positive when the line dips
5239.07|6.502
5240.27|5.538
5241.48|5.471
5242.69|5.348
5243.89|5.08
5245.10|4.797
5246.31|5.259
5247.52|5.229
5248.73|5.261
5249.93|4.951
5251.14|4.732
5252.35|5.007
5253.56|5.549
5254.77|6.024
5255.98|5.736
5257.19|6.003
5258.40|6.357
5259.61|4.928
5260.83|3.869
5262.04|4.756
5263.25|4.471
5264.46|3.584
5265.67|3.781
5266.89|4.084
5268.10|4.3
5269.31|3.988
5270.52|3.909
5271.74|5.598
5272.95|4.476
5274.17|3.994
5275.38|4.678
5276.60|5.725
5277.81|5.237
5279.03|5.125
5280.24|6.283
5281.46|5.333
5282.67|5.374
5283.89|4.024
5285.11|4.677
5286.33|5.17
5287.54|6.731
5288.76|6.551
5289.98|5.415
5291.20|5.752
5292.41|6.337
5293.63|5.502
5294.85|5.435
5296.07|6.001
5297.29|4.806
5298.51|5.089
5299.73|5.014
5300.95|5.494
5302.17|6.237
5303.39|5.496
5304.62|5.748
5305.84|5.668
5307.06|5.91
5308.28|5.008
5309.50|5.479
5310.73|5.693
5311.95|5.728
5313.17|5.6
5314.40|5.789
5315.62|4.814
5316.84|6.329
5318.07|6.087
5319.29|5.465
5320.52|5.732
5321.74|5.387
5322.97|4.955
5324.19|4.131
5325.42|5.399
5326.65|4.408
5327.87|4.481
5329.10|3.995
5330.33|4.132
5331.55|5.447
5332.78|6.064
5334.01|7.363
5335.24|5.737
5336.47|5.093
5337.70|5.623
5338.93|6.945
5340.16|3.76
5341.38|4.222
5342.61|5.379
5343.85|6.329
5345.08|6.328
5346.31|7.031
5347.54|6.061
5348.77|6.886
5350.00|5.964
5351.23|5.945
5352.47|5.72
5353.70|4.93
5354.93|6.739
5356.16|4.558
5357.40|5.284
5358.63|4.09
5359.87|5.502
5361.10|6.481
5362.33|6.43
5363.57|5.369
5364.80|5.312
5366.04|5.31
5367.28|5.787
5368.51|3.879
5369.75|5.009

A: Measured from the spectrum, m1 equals 2.1 Ang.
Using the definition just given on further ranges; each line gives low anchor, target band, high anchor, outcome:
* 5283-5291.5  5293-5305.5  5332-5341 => 0.1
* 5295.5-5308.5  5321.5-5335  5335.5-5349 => 1.4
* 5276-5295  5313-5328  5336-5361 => 0.8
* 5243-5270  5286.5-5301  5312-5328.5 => -1.5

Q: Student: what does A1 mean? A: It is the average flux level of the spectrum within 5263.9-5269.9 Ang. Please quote 3.95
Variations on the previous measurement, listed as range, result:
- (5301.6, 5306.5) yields 5.78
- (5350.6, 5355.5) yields 5.83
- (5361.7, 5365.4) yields 5.72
